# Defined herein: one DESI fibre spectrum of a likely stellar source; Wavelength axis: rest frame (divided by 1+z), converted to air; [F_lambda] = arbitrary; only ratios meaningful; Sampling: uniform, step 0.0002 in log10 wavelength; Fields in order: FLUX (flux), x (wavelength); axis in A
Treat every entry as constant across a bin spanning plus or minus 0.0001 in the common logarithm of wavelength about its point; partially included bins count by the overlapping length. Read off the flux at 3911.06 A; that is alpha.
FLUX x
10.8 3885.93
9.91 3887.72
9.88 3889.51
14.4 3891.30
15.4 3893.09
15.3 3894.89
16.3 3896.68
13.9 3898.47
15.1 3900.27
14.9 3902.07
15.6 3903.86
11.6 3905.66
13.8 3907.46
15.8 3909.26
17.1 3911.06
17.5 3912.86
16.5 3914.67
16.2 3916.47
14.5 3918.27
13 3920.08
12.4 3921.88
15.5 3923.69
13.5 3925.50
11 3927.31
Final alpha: 17.1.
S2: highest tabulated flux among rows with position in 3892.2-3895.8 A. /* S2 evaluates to 15.4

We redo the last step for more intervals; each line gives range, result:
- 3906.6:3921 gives 17.5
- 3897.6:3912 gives 17.1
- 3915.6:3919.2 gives 16.2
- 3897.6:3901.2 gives 15.1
